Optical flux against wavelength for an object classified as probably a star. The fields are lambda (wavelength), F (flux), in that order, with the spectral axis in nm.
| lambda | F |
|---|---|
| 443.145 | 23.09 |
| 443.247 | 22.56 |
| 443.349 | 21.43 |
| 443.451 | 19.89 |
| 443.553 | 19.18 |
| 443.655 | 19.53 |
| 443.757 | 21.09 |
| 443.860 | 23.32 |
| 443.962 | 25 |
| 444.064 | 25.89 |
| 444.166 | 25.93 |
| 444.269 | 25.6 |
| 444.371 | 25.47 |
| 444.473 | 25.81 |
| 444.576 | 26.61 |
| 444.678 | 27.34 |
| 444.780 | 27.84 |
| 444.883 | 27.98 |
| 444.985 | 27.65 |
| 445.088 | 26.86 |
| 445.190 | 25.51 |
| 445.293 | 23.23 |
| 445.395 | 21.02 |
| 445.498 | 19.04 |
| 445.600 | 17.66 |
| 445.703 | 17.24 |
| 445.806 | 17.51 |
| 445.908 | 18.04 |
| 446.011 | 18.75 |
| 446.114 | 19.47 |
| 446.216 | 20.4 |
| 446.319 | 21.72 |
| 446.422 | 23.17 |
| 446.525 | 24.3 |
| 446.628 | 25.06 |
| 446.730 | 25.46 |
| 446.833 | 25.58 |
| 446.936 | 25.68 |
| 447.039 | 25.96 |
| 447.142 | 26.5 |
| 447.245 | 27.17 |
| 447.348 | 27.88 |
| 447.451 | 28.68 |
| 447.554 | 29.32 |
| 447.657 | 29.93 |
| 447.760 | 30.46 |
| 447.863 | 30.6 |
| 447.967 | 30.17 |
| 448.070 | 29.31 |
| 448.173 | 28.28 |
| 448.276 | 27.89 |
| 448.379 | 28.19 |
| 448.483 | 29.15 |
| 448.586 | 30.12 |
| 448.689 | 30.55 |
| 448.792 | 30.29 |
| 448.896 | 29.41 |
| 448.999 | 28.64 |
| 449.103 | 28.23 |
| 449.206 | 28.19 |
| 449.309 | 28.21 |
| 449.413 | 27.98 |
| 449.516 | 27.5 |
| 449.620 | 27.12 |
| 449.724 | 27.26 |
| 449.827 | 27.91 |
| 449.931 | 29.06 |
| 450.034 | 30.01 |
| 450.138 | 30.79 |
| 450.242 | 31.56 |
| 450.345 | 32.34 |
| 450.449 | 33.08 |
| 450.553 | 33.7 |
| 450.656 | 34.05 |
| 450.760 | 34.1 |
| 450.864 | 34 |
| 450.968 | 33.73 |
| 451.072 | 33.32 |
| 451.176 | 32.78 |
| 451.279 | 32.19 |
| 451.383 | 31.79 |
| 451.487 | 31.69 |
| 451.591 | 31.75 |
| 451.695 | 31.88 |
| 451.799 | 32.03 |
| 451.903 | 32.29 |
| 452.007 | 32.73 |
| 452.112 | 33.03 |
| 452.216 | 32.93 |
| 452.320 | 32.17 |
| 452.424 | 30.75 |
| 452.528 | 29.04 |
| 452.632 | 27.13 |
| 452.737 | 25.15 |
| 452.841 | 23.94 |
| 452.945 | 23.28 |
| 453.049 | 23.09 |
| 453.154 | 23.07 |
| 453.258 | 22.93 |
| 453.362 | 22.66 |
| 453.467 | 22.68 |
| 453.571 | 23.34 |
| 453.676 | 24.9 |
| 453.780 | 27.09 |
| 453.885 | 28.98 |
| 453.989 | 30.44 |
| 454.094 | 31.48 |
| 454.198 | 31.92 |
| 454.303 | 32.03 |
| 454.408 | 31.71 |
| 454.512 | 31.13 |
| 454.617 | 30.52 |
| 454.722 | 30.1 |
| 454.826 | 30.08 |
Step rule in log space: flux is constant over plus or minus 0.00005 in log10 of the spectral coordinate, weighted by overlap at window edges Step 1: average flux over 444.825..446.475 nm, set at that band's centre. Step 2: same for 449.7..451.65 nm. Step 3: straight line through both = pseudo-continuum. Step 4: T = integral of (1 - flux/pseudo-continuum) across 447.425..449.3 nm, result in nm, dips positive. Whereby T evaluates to -0.15 nm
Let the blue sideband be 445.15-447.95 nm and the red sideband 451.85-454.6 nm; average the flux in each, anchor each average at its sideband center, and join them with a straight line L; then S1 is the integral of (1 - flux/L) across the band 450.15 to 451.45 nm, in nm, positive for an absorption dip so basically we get -0.31 nm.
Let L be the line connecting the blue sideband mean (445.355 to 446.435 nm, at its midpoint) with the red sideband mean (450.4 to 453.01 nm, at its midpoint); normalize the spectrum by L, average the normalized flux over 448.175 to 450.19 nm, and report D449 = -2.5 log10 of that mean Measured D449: -0.109 mag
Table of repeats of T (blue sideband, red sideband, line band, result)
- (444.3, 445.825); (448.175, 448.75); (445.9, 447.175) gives 0.15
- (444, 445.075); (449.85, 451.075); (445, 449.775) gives 0.58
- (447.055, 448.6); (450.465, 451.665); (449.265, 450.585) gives 0.08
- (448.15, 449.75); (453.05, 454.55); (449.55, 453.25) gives -0.32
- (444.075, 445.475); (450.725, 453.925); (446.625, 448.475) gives -0.07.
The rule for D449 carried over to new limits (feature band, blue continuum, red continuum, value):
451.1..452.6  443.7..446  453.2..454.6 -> -0.19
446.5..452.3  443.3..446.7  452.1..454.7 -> -0.17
